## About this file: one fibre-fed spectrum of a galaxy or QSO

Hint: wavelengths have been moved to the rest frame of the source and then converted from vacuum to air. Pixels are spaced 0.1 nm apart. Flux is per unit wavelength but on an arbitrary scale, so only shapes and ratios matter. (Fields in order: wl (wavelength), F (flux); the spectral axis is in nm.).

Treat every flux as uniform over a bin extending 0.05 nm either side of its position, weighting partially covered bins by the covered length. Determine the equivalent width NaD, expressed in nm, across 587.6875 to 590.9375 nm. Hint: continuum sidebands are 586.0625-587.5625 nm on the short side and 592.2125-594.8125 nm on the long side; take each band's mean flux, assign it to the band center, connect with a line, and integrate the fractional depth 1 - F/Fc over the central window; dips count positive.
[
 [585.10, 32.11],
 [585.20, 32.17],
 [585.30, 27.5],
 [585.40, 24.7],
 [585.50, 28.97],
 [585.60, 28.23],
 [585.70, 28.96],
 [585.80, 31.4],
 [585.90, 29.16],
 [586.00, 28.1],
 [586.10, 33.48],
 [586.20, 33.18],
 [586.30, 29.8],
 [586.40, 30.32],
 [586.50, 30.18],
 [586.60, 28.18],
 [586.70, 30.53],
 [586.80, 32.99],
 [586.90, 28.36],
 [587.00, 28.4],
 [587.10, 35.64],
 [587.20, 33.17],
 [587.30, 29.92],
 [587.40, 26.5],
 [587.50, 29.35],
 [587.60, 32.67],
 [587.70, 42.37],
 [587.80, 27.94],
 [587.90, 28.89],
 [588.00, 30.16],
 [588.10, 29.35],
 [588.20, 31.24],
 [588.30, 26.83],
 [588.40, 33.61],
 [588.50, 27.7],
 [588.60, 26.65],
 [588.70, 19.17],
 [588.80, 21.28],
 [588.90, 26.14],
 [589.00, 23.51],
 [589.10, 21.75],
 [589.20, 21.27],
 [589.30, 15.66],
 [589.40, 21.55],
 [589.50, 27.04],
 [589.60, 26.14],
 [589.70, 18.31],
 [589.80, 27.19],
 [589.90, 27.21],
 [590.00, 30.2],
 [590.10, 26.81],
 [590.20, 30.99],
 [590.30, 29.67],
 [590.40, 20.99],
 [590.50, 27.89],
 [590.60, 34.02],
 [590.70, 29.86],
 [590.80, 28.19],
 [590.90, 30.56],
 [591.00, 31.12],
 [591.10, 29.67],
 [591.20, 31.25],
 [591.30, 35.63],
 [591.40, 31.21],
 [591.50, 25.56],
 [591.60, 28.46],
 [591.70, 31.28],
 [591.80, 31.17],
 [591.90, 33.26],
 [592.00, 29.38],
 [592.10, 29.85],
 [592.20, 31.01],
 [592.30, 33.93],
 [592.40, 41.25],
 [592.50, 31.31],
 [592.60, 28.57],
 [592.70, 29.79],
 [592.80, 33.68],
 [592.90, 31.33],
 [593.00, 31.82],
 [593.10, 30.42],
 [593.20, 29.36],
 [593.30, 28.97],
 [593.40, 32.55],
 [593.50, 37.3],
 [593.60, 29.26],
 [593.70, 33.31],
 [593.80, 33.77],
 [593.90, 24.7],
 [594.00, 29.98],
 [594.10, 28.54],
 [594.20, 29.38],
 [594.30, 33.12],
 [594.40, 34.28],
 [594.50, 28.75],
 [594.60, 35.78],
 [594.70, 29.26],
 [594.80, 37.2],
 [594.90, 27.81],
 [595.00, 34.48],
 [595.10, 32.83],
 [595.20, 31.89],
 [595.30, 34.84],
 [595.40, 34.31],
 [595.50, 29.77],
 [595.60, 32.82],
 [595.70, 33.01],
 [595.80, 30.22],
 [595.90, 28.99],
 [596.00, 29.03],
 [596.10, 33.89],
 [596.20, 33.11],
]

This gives 0.45 nm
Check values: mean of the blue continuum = 30.7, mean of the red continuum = 31.7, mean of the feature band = 26.8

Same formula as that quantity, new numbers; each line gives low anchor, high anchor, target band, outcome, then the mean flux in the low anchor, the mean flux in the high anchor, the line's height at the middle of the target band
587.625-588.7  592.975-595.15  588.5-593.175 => 0.36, 30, 31.5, 30.7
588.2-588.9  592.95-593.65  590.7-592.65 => -0.10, 26.3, 31.4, 29.6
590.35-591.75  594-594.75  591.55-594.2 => -0.07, 29.7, 31.2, 30.5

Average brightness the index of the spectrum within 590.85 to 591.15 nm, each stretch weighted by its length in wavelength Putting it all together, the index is 30.4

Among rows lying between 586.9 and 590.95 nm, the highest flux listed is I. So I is 42.37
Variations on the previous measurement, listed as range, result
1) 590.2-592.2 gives 35.63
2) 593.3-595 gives 37.3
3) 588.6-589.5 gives 27.04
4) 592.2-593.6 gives 41.25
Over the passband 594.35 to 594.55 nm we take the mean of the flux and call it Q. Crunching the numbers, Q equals 31.5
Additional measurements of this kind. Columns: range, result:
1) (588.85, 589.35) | 21.7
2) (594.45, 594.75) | 31.3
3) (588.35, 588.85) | 25.7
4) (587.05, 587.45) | 31.3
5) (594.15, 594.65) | 32.3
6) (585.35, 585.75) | 27.7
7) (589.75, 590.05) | 28.2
